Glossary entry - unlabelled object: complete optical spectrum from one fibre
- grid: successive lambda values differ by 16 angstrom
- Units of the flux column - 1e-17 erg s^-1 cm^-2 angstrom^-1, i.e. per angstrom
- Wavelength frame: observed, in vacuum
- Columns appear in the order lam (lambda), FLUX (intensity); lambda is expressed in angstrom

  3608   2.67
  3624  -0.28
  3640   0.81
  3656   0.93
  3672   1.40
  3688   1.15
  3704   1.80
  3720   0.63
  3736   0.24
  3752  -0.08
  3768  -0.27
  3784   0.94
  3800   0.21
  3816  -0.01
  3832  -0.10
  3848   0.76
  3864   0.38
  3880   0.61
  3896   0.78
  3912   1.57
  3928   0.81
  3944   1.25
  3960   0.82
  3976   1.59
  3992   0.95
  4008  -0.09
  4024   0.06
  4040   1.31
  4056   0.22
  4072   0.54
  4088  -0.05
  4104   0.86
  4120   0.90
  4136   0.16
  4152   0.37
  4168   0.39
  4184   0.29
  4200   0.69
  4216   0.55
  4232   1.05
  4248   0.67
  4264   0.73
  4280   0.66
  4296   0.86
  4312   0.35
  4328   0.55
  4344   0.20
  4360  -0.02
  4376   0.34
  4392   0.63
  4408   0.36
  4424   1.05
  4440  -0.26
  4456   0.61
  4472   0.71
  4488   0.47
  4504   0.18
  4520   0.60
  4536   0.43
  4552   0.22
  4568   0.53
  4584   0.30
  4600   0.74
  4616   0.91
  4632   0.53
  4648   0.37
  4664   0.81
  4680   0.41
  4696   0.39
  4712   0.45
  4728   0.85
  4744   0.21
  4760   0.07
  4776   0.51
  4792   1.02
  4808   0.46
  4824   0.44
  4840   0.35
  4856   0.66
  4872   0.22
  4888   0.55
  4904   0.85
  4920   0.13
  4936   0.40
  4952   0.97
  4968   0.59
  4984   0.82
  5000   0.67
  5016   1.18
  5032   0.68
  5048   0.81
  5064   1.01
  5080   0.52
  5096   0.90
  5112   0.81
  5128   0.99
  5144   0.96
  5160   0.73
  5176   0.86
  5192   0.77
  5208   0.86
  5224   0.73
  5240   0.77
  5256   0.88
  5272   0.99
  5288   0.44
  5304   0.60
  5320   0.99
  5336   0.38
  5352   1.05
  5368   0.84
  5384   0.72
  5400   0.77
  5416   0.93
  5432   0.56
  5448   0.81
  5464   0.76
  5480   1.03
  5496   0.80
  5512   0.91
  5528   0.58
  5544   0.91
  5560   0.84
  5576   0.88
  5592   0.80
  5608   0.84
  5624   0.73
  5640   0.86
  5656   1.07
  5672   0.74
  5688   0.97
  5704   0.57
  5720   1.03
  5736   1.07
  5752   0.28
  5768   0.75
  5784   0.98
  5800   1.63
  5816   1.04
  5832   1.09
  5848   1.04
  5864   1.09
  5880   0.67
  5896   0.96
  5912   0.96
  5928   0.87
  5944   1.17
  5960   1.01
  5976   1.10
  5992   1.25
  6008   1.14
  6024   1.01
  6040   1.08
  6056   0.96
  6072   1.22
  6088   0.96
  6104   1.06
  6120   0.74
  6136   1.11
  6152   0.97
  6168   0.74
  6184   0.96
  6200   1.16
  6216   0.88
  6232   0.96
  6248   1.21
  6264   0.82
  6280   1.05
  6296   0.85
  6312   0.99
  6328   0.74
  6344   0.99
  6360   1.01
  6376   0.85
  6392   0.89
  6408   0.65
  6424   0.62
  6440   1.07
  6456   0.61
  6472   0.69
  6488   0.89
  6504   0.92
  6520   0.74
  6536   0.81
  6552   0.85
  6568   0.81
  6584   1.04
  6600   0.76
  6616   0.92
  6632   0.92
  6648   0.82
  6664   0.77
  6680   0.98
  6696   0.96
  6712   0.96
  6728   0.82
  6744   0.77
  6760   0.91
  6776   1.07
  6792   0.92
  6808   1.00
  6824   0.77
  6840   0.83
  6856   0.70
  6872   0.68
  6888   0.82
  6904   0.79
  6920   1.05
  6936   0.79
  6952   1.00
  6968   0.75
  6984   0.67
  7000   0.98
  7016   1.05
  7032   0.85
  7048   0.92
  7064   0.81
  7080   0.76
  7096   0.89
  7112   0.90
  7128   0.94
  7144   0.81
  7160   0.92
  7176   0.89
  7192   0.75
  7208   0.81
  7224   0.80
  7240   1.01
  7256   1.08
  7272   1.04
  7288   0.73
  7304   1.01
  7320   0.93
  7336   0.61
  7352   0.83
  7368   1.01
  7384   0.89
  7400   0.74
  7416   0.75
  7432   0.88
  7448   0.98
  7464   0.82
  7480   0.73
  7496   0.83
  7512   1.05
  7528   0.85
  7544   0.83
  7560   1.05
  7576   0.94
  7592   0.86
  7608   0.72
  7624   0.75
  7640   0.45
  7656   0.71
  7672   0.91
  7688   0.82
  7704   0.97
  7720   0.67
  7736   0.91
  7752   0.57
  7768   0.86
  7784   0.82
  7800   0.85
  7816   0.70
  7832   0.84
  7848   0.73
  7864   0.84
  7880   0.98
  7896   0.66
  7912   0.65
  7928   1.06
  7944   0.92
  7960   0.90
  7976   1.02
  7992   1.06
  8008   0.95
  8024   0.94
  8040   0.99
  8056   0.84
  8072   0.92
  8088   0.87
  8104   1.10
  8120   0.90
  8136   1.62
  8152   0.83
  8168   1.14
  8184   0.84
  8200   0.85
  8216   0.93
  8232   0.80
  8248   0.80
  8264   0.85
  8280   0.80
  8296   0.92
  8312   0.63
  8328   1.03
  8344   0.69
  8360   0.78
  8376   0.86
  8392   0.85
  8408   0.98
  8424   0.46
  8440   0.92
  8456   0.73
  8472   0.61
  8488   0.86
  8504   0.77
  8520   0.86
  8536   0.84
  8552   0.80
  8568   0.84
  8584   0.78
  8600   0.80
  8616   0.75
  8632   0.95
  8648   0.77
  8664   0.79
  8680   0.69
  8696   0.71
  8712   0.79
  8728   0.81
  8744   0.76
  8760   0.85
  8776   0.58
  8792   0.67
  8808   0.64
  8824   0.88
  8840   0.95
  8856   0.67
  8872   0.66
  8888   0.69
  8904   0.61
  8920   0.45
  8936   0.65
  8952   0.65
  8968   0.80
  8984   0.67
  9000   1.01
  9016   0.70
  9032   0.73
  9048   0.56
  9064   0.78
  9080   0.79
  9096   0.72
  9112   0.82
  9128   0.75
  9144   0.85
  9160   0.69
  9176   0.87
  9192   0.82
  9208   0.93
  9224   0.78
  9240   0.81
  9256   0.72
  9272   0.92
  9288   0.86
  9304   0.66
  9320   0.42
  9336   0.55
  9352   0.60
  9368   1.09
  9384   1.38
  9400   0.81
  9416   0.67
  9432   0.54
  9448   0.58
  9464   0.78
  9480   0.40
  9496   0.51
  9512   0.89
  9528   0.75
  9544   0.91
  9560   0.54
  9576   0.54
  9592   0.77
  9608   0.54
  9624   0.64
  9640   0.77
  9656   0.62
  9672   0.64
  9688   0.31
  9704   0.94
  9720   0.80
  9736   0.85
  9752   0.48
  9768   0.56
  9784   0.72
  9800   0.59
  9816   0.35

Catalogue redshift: 0.239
